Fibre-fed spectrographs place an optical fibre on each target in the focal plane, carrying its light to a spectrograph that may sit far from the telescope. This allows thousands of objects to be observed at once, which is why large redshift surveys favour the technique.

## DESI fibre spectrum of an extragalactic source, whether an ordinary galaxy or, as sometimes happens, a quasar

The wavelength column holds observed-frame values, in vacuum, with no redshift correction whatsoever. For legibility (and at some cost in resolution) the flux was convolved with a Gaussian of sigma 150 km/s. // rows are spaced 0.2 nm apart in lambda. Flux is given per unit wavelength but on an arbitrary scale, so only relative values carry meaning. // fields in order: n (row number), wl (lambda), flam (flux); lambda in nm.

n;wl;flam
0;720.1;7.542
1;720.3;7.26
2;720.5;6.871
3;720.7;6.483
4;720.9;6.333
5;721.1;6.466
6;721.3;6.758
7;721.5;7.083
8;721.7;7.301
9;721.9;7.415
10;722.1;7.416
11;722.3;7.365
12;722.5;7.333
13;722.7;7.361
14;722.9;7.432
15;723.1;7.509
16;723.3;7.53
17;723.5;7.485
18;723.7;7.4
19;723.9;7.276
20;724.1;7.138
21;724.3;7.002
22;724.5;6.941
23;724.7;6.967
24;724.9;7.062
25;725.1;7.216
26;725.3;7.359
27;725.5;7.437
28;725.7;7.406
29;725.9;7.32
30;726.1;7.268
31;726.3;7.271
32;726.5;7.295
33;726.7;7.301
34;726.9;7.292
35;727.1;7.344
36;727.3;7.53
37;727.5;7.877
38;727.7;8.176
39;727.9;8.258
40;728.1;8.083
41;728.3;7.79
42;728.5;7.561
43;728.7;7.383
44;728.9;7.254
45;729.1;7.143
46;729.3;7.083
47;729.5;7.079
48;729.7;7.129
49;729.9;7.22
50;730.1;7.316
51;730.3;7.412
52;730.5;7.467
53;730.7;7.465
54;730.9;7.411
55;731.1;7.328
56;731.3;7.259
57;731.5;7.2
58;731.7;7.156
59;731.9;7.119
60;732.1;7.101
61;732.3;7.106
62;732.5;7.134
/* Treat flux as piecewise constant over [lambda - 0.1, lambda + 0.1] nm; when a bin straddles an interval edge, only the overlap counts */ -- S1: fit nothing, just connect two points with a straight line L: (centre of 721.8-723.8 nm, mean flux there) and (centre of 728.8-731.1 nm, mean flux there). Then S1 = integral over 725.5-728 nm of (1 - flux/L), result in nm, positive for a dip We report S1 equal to -0.06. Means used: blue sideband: 7.42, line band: 7.52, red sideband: 7.27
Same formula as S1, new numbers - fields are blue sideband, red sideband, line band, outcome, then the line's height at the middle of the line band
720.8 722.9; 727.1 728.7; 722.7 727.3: 0.114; 7.48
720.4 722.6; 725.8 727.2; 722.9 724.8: -0.034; 7.13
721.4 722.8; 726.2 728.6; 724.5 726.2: 0.065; 7.52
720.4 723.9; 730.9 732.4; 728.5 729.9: -0.005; 7.19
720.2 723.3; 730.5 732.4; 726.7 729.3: -0.147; 7.2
